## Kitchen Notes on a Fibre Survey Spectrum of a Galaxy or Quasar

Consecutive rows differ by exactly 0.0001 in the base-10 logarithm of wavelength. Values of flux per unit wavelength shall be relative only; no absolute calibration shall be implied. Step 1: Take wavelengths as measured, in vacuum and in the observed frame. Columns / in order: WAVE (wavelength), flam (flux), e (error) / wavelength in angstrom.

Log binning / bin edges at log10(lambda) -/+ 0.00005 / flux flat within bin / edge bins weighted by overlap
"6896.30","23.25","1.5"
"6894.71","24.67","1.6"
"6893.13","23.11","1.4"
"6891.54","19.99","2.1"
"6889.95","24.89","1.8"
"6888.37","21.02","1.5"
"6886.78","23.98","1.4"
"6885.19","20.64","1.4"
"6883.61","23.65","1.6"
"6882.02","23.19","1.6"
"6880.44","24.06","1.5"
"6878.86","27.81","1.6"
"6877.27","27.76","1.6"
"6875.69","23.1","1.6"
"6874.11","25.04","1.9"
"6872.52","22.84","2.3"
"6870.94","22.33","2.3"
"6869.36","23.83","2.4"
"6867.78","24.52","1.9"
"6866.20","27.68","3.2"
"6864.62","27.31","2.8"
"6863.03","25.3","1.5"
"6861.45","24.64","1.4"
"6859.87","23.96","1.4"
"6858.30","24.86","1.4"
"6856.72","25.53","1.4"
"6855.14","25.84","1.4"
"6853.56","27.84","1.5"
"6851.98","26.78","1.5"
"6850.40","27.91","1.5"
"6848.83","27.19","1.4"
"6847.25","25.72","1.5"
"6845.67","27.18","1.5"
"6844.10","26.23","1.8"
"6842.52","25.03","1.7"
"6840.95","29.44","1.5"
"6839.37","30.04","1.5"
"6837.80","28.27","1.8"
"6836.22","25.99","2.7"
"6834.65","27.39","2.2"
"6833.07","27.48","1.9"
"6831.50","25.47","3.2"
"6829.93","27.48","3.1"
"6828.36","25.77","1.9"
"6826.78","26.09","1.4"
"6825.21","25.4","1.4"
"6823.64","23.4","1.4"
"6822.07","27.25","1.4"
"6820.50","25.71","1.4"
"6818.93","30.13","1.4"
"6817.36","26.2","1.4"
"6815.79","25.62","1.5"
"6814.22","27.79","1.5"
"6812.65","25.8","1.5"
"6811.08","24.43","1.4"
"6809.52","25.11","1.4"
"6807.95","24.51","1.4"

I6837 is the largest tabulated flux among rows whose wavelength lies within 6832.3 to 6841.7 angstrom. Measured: 30.04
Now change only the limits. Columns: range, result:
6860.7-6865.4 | 27.31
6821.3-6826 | 27.25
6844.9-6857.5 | 27.91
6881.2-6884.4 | 23.65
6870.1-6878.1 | 27.76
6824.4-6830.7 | 27.48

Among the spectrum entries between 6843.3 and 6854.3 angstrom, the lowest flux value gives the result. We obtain 25.72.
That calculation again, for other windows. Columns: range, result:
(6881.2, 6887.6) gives 20.64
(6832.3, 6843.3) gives 25.03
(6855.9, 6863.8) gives 23.96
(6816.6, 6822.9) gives 25.71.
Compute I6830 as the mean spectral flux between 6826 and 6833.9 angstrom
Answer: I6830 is 26.4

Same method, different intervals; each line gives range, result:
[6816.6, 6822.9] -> 27.3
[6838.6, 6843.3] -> 28.2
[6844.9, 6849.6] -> 26.7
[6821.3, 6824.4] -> 25.3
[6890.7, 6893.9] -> 21.5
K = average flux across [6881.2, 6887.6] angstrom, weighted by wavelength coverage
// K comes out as 22.8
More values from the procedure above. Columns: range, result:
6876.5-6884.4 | 25.3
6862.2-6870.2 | 25.7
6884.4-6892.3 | 22.1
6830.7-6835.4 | 26.8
